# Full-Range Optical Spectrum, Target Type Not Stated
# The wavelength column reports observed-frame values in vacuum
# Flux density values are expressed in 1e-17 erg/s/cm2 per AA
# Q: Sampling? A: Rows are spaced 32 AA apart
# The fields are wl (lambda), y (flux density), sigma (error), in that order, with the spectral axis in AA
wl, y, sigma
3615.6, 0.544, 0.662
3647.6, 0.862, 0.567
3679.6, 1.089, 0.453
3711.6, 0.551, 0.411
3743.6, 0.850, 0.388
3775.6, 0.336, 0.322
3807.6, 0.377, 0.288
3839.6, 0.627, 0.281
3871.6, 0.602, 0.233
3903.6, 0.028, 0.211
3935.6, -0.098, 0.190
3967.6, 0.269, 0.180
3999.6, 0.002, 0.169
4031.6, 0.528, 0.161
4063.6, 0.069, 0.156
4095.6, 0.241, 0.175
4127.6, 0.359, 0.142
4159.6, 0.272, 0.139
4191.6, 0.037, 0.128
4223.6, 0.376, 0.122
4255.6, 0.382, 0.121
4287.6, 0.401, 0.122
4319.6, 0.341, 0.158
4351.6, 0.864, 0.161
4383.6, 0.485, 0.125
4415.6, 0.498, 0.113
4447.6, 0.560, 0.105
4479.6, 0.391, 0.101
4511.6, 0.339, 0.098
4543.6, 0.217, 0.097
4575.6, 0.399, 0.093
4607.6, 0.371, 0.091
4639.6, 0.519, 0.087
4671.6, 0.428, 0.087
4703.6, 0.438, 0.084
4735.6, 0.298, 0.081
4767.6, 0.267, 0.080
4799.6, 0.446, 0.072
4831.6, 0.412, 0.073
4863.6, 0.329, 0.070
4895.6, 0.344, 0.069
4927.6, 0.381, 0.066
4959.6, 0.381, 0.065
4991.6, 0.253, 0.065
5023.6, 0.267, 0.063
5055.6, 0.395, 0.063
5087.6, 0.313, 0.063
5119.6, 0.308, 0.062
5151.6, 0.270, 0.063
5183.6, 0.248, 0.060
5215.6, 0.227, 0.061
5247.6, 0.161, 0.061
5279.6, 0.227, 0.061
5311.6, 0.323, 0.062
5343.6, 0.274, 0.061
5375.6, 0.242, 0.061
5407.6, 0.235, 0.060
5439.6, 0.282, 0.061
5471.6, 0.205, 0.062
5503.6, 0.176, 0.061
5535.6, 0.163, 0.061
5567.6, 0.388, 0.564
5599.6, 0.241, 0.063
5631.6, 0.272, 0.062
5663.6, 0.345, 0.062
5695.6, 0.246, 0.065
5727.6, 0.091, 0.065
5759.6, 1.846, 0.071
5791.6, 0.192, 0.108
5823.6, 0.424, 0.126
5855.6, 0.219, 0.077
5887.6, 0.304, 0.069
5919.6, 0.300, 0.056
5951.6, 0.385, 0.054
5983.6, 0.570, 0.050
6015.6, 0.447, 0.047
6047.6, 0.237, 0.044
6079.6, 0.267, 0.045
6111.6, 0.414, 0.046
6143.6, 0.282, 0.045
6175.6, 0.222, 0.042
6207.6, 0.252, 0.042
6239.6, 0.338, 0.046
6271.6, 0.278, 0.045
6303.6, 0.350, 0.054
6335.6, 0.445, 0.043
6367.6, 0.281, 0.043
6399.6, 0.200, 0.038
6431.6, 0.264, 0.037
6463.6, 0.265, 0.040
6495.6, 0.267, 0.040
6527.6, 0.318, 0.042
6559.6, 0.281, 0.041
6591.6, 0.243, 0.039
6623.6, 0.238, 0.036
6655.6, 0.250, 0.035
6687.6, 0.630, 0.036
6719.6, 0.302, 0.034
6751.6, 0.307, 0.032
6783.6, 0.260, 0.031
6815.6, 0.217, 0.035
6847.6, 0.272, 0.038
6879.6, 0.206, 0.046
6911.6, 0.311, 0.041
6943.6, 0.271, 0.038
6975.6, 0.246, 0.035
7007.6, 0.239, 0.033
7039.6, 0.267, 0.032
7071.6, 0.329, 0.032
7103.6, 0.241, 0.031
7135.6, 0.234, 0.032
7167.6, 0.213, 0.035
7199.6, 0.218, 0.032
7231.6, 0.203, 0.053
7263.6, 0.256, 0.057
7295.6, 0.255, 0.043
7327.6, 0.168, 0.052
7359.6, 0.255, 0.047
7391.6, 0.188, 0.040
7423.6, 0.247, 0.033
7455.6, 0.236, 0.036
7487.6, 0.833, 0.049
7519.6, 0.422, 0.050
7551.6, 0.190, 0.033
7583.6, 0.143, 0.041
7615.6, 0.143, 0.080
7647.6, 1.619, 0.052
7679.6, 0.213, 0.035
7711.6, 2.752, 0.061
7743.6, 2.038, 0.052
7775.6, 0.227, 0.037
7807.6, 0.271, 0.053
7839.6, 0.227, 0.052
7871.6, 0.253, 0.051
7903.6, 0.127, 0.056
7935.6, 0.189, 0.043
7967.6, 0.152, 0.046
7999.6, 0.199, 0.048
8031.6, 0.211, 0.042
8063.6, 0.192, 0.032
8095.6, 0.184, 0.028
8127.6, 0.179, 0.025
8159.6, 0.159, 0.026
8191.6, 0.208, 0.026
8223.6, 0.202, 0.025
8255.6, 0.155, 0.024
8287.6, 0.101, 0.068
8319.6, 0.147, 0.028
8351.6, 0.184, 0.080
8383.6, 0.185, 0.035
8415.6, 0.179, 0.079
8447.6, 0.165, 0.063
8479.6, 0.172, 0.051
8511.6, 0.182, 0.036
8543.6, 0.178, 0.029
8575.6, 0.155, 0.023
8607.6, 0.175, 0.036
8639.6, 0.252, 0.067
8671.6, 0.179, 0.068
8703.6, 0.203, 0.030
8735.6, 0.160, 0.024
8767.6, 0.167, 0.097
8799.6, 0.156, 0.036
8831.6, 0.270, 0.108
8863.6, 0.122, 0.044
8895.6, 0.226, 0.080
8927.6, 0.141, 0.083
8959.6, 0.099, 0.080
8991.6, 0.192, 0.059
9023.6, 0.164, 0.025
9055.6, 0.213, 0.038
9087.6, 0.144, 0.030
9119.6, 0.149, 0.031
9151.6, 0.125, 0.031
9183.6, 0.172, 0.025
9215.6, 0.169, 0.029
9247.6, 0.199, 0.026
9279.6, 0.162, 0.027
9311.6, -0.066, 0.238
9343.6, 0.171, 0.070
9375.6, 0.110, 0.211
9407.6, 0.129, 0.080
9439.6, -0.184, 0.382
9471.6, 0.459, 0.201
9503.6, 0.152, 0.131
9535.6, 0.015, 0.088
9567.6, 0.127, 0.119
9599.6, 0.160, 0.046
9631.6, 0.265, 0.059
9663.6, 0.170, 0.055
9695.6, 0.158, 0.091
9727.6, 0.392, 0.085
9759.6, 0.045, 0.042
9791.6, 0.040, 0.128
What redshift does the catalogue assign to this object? 0.543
